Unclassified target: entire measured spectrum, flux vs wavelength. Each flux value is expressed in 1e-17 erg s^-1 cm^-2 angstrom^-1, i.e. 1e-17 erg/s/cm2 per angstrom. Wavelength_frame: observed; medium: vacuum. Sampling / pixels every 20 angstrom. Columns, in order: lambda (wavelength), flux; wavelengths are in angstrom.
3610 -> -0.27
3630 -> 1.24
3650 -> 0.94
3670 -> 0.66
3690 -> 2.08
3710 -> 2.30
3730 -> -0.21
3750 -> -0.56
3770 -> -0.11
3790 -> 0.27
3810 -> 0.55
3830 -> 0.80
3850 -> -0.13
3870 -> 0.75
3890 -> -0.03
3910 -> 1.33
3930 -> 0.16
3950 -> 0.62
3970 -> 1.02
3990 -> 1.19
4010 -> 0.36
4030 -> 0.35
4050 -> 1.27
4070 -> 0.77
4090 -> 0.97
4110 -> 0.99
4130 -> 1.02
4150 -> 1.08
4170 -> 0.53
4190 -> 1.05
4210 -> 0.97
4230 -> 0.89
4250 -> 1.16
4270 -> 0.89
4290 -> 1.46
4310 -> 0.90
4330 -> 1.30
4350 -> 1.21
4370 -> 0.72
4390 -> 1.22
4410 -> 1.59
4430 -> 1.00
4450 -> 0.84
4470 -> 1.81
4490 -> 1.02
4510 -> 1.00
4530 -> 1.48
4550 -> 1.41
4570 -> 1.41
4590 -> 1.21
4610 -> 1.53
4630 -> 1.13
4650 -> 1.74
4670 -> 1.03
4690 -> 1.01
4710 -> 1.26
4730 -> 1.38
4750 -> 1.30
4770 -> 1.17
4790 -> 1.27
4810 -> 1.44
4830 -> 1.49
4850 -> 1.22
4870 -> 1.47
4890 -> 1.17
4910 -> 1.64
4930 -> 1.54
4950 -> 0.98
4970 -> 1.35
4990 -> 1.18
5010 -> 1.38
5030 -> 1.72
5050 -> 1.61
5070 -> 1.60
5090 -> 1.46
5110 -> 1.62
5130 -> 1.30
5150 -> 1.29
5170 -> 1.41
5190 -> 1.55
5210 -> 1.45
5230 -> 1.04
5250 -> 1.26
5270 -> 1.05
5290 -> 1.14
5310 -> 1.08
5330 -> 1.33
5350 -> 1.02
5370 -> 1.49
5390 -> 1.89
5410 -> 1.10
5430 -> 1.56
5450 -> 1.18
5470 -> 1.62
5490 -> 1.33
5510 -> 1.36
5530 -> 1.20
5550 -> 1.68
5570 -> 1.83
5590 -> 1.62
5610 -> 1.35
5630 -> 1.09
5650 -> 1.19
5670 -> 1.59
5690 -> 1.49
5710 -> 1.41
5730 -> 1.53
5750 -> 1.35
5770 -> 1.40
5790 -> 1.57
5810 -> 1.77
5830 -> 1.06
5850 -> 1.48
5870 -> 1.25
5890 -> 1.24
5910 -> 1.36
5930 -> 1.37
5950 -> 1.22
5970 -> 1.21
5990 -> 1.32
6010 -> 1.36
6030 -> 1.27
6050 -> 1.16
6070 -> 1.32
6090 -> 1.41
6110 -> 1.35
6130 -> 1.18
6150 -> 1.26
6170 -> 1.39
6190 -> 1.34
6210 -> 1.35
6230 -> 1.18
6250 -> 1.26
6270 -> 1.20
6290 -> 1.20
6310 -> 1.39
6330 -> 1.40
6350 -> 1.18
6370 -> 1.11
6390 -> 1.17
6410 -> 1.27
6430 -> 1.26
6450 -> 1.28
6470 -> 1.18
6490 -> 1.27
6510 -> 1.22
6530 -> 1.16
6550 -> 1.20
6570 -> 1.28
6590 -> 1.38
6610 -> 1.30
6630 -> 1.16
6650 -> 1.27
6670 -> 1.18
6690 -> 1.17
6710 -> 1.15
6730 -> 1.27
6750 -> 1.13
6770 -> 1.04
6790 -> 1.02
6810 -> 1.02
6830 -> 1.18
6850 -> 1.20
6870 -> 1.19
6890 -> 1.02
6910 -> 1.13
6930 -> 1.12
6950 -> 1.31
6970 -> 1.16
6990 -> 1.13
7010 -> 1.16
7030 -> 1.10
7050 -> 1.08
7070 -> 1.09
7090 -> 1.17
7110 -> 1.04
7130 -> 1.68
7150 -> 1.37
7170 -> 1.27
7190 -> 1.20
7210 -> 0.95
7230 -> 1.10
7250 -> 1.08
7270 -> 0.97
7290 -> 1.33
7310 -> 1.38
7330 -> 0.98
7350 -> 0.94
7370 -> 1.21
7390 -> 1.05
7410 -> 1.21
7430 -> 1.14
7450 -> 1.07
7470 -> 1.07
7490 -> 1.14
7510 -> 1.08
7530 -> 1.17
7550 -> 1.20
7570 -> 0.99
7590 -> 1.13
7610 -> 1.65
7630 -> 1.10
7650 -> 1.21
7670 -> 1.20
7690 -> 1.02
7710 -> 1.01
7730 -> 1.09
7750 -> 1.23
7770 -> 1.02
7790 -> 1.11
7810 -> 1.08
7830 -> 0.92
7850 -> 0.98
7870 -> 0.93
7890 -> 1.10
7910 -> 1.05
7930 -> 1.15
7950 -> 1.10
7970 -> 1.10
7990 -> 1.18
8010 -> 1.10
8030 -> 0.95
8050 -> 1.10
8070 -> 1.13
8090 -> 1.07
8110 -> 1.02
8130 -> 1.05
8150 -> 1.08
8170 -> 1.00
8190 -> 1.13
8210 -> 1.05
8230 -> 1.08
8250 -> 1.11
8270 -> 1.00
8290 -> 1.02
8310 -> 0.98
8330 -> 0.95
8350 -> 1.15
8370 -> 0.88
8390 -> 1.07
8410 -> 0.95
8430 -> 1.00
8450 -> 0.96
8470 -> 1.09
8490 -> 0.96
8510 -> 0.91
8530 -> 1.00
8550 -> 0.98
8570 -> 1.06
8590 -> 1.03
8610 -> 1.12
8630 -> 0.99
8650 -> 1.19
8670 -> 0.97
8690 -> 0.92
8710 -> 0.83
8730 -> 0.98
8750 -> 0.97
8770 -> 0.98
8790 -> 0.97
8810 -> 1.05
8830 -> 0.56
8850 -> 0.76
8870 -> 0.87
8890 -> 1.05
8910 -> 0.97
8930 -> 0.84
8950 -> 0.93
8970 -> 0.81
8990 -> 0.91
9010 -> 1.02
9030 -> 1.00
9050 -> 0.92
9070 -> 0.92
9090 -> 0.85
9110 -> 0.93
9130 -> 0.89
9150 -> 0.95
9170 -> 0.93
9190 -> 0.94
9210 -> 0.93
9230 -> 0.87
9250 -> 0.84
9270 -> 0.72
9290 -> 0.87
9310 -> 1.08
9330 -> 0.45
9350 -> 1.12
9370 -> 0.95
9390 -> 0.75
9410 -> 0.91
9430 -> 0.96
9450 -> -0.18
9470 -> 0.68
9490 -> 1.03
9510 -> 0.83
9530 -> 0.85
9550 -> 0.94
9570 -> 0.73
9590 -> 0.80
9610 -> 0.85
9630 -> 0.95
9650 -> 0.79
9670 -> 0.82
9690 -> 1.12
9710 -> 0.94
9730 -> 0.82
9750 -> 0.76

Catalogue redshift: 0.086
